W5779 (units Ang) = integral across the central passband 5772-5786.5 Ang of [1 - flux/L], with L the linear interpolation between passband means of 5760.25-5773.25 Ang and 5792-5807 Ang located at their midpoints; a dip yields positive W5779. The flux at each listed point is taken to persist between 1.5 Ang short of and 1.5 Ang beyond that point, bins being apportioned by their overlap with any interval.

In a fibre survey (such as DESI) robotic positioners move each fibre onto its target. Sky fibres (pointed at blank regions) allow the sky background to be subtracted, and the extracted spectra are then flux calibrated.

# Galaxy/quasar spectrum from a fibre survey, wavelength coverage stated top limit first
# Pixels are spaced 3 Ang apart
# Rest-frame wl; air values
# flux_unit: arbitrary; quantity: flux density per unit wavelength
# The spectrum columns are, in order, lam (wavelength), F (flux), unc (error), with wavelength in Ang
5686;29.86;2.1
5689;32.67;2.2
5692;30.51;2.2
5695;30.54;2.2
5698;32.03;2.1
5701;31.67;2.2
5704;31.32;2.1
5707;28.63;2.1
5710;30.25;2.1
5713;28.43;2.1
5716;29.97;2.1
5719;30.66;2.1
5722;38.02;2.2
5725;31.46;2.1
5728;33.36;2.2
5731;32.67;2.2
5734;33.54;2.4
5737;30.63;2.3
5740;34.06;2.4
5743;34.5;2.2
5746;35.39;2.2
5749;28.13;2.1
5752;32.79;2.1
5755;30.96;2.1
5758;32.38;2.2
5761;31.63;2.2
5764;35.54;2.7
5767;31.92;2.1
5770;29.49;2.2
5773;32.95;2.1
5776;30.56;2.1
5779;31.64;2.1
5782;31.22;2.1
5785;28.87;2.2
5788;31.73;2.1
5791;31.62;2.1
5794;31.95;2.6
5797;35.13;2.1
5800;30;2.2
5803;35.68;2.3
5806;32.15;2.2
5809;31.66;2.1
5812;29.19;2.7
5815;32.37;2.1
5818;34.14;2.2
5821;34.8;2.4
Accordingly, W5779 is 0.7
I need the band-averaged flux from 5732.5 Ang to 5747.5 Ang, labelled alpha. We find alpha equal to 33.6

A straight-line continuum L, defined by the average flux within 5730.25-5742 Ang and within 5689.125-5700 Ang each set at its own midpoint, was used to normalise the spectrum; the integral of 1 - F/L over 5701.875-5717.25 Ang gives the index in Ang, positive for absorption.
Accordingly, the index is 0.98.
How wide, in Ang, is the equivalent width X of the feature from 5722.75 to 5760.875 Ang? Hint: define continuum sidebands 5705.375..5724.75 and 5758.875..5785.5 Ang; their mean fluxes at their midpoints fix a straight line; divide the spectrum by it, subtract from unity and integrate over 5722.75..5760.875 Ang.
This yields -1.5 Ang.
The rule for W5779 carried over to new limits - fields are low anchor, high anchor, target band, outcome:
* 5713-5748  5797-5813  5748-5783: 0.9 Ang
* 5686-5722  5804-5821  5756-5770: -0.4 Ang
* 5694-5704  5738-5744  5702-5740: 1.3 Ang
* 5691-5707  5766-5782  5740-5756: -0.7 Ang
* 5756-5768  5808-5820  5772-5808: 0.5 Ang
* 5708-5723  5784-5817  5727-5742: -0.7 Ang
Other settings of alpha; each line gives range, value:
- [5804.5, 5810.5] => 31.9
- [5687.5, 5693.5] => 31.6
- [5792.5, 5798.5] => 33.5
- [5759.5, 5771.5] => 32.1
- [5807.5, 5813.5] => 30.4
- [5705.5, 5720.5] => 29.6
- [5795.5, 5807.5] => 33.2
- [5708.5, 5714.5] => 29.3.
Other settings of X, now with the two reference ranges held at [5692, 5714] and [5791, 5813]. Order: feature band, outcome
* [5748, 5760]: 0.1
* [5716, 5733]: -1.2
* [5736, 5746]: -0.8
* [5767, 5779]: 0.2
